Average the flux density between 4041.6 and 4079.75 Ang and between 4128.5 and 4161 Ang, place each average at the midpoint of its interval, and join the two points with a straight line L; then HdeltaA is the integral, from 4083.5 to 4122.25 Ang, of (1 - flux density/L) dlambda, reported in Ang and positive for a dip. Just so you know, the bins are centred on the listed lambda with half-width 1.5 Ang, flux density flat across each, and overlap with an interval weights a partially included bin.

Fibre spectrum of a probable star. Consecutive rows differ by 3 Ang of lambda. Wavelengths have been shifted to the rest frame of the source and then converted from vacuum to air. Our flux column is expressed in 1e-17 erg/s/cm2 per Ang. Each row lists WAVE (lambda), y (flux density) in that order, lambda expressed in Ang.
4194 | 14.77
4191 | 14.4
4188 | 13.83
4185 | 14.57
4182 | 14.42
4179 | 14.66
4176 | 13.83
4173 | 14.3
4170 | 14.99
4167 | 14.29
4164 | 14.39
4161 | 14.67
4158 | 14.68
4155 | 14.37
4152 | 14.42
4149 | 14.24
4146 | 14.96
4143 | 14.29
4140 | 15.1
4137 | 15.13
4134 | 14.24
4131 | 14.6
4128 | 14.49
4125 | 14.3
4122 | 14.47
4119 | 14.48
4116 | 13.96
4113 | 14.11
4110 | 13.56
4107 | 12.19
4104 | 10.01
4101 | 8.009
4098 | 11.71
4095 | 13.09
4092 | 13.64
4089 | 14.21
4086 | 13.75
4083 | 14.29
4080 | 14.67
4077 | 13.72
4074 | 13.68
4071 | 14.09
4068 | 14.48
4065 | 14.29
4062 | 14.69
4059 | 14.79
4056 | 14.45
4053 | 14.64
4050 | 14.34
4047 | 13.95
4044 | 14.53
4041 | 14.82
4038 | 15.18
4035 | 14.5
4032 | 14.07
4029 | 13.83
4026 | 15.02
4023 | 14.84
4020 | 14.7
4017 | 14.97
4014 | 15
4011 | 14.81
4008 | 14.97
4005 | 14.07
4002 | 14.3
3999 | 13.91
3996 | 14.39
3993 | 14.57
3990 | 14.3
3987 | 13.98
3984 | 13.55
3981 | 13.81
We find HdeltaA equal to 4.3 Ang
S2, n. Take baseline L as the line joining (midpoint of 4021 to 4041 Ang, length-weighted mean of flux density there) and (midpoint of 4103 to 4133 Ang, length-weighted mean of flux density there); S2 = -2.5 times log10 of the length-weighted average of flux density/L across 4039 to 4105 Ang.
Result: 0.040 mag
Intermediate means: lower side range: 14.6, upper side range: 13.7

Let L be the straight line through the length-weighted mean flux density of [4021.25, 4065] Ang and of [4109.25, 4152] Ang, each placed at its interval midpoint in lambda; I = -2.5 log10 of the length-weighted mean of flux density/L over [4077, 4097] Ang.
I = 0.05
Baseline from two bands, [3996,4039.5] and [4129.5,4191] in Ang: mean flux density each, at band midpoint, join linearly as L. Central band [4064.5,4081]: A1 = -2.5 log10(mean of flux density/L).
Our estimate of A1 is 0.03 mag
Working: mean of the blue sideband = 14.6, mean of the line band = 14.1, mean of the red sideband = 14.5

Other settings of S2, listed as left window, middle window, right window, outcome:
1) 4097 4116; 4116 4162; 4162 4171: -0.10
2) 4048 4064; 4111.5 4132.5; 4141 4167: 0.01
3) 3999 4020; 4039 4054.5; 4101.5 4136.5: -0.02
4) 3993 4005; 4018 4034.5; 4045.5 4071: -0.01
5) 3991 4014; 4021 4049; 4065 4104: -0.04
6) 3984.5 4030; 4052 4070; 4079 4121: -0.07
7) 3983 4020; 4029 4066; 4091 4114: -0.09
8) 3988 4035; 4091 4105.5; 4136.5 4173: 0.28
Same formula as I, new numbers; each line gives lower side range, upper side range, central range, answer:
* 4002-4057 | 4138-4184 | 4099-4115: 0.240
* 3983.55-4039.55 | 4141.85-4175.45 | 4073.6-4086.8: 0.032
